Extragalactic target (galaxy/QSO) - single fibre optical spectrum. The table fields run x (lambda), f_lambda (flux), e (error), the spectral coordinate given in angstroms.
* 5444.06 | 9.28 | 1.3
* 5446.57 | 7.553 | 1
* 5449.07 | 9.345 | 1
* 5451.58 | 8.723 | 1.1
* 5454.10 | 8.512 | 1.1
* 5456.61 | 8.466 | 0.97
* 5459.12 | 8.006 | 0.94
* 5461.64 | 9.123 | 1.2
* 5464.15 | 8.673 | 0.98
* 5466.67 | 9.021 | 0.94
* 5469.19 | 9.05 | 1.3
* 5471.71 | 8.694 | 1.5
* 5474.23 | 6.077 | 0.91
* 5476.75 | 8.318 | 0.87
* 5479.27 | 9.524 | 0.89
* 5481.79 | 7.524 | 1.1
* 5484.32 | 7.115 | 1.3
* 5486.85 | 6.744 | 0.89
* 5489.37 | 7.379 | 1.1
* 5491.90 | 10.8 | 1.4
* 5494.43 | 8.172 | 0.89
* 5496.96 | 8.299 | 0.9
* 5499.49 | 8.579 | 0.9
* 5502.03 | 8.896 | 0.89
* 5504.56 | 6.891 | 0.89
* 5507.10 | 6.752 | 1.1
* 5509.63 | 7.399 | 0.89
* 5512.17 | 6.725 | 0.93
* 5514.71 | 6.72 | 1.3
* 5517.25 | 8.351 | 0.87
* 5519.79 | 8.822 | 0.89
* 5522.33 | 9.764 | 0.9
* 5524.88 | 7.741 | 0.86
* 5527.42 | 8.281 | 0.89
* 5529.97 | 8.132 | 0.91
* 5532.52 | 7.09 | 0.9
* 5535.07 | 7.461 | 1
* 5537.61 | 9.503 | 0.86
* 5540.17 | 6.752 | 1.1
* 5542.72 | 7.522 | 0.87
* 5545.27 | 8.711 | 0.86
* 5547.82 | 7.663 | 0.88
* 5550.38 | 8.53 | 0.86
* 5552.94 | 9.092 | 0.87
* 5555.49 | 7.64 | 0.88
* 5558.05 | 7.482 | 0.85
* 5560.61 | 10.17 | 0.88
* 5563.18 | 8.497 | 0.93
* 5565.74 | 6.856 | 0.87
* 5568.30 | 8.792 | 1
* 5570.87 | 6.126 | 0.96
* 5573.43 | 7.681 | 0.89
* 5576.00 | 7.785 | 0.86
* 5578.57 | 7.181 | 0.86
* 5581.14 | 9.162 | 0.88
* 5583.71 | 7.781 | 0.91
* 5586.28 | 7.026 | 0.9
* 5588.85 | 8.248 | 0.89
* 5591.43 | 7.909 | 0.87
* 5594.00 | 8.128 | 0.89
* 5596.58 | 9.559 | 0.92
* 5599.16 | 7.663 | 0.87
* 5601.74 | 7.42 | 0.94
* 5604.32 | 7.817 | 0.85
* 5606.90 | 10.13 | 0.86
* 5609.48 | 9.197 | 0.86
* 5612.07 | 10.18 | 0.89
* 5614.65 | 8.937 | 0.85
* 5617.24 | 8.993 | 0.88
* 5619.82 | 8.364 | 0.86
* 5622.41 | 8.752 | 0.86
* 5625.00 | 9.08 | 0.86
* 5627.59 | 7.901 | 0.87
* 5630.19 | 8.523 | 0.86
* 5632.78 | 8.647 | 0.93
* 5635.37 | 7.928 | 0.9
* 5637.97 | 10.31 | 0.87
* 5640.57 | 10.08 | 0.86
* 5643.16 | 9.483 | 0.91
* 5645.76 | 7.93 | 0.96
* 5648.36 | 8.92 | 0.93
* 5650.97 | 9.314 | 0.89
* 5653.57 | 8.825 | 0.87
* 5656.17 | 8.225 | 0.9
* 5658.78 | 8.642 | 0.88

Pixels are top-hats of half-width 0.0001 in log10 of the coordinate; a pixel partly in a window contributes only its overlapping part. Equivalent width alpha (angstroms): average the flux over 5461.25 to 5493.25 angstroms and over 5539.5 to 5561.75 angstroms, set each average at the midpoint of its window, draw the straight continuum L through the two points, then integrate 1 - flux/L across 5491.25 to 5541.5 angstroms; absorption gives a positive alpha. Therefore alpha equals 1.4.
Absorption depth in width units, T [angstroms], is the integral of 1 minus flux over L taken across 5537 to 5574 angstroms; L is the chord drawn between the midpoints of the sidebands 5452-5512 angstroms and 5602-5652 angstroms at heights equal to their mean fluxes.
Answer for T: 2.2 angstroms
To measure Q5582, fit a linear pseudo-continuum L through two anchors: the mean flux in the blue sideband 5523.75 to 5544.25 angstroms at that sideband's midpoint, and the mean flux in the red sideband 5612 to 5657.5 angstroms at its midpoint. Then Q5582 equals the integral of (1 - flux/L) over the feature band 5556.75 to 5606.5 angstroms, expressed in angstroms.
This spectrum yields 1.9 angstroms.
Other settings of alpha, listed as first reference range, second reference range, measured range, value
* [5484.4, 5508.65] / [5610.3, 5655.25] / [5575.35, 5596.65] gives 1.5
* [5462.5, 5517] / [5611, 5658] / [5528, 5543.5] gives 0.9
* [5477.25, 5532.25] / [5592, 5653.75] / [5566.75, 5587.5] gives 2.0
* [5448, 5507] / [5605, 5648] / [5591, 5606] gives 1.2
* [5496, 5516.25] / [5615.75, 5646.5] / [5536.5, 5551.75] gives -0.3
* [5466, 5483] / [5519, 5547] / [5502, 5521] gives 1.7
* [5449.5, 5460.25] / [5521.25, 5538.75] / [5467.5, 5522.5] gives 2.4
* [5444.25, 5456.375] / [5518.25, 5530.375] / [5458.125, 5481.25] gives 0.3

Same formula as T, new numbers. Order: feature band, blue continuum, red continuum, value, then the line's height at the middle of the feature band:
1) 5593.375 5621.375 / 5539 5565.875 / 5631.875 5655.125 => -0.28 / 8.69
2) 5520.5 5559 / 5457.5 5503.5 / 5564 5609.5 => 0.18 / 8.15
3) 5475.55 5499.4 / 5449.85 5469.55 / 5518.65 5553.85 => 0.81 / 8.52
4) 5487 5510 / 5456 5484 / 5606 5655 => 1.05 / 8.48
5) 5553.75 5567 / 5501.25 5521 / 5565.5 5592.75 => -0.86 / 7.67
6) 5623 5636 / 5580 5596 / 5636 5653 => 0.71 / 8.95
